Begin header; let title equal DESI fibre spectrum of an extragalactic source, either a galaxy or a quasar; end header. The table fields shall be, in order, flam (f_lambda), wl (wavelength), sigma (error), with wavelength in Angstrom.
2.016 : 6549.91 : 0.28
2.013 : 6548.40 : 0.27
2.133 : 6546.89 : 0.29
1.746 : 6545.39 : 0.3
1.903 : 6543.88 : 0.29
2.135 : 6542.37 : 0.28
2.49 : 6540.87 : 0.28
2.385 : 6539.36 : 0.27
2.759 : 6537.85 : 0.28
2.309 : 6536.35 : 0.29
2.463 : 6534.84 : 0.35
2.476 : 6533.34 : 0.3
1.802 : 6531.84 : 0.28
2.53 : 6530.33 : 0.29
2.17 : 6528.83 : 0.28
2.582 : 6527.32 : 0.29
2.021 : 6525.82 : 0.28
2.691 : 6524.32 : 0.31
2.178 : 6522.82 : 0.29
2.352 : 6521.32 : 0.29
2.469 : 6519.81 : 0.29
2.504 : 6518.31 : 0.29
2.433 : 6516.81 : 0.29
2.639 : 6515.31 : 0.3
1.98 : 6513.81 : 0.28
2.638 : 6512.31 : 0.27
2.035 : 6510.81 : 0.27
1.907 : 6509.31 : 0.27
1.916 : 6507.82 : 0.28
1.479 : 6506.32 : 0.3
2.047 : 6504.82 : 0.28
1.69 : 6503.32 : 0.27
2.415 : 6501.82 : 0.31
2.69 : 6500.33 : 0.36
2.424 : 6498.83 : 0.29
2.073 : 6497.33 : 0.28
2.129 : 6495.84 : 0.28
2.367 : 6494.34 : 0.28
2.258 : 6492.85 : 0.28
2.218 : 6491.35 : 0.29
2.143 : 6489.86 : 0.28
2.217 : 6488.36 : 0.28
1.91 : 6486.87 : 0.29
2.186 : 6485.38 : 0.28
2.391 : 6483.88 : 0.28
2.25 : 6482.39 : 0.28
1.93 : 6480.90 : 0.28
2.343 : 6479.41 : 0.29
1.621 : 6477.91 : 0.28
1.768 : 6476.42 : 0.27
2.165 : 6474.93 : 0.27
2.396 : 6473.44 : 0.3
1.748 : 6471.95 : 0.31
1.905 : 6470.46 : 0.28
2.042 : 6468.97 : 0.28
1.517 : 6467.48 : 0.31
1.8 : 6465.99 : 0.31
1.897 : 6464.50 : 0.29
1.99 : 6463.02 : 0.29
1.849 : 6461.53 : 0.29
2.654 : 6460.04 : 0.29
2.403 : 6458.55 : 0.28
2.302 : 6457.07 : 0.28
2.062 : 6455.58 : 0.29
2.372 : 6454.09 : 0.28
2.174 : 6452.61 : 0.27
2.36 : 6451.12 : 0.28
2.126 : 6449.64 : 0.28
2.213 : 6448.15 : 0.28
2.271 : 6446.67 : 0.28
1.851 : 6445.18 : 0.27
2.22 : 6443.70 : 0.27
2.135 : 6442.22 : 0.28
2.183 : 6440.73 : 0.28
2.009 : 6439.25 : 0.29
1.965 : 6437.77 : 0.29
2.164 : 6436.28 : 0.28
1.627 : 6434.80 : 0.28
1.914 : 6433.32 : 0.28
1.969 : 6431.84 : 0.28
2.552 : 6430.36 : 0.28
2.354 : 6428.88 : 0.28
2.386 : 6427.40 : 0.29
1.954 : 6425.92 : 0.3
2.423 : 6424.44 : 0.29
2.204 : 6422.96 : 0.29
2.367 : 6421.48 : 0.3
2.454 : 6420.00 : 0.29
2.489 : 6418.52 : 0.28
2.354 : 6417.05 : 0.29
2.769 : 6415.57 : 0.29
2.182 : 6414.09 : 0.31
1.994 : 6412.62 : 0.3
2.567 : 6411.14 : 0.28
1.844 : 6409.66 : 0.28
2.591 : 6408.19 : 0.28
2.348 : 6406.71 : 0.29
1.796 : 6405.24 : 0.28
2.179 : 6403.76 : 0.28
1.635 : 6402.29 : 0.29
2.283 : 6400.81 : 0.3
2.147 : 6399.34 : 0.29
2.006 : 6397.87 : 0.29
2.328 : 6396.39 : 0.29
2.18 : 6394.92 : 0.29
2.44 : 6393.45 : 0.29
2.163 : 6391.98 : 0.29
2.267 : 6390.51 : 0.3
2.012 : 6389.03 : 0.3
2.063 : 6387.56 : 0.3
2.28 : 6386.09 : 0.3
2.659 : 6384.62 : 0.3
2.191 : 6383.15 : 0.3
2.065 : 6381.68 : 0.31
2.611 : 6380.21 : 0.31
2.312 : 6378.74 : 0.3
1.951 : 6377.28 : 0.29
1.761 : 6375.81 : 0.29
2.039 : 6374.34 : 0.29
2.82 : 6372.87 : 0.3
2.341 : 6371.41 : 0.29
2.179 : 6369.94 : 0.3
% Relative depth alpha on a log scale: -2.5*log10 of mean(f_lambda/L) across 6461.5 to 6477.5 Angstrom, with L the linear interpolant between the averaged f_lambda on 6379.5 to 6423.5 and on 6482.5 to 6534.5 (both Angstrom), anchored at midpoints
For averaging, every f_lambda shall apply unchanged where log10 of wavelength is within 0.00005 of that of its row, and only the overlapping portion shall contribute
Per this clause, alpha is 0.17 mag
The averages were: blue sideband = 2.25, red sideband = 2.24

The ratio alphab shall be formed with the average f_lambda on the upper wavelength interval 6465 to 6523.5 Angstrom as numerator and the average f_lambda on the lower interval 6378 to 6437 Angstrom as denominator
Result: 1.0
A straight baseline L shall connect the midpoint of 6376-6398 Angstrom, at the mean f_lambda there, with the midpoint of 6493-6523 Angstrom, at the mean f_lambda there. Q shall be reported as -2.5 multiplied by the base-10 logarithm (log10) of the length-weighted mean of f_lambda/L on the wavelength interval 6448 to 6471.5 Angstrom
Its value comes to 0.06 mag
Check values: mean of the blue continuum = 2.23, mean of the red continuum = 2.22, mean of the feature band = 2.1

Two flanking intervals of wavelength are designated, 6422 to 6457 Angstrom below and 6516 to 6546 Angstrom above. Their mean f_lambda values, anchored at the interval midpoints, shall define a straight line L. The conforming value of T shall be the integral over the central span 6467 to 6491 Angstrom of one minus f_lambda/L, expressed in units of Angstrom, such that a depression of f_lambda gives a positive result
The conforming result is 2.0 Angstrom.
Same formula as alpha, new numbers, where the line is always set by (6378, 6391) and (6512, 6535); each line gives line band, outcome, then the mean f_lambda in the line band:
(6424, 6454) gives 0.08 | 2.14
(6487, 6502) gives 0.03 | 2.27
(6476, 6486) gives 0.13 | 2.08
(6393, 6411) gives 0.06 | 2.16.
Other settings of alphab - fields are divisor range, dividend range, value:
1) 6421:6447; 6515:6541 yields 1.12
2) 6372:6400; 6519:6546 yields 1.04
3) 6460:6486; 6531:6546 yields 1.12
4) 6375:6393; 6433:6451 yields 0.94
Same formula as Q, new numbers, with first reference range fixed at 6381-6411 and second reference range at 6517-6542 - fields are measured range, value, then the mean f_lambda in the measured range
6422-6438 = 0.043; 2.15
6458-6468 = 0.133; 2.02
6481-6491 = 0.072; 2.17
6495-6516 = 0.097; 2.15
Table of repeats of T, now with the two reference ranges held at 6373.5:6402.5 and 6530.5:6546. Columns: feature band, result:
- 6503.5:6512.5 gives 1.2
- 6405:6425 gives -1.2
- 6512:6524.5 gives -0.9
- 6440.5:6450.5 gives 0.3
